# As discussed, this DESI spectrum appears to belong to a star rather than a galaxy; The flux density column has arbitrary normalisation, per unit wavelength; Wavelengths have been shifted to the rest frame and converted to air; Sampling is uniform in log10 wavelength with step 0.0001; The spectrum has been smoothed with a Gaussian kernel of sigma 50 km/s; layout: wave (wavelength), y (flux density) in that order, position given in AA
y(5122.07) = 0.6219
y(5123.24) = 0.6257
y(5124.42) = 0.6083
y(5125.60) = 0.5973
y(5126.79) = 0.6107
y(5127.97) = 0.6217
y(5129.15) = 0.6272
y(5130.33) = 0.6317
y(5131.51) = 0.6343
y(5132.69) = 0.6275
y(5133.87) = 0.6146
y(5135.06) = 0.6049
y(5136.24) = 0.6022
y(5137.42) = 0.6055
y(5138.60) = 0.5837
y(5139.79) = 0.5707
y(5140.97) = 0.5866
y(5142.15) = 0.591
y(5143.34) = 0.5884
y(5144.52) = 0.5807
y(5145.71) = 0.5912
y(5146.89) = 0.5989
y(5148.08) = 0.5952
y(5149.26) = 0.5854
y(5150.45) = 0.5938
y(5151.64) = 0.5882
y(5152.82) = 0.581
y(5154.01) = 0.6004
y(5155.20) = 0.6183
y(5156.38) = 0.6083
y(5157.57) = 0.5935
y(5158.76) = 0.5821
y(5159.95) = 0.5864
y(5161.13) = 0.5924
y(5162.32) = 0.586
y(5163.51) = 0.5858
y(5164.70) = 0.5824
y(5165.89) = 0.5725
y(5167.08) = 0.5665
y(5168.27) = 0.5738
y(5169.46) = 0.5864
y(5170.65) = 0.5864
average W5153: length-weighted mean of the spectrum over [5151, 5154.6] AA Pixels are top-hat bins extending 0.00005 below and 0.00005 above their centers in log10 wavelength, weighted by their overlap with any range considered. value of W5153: 0.59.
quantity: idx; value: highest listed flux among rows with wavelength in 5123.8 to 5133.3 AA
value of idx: 0.6343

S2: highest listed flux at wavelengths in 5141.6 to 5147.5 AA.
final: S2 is 0.5989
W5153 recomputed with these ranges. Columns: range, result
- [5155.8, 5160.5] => 0.592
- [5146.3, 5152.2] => 0.592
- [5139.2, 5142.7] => 0.584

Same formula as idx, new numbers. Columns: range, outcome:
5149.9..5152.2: 0.5938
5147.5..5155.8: 0.6183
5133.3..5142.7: 0.6146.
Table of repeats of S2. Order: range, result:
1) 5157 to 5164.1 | 0.5935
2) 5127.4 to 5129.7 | 0.6272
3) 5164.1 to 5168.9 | 0.5824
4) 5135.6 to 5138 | 0.6055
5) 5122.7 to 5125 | 0.6257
